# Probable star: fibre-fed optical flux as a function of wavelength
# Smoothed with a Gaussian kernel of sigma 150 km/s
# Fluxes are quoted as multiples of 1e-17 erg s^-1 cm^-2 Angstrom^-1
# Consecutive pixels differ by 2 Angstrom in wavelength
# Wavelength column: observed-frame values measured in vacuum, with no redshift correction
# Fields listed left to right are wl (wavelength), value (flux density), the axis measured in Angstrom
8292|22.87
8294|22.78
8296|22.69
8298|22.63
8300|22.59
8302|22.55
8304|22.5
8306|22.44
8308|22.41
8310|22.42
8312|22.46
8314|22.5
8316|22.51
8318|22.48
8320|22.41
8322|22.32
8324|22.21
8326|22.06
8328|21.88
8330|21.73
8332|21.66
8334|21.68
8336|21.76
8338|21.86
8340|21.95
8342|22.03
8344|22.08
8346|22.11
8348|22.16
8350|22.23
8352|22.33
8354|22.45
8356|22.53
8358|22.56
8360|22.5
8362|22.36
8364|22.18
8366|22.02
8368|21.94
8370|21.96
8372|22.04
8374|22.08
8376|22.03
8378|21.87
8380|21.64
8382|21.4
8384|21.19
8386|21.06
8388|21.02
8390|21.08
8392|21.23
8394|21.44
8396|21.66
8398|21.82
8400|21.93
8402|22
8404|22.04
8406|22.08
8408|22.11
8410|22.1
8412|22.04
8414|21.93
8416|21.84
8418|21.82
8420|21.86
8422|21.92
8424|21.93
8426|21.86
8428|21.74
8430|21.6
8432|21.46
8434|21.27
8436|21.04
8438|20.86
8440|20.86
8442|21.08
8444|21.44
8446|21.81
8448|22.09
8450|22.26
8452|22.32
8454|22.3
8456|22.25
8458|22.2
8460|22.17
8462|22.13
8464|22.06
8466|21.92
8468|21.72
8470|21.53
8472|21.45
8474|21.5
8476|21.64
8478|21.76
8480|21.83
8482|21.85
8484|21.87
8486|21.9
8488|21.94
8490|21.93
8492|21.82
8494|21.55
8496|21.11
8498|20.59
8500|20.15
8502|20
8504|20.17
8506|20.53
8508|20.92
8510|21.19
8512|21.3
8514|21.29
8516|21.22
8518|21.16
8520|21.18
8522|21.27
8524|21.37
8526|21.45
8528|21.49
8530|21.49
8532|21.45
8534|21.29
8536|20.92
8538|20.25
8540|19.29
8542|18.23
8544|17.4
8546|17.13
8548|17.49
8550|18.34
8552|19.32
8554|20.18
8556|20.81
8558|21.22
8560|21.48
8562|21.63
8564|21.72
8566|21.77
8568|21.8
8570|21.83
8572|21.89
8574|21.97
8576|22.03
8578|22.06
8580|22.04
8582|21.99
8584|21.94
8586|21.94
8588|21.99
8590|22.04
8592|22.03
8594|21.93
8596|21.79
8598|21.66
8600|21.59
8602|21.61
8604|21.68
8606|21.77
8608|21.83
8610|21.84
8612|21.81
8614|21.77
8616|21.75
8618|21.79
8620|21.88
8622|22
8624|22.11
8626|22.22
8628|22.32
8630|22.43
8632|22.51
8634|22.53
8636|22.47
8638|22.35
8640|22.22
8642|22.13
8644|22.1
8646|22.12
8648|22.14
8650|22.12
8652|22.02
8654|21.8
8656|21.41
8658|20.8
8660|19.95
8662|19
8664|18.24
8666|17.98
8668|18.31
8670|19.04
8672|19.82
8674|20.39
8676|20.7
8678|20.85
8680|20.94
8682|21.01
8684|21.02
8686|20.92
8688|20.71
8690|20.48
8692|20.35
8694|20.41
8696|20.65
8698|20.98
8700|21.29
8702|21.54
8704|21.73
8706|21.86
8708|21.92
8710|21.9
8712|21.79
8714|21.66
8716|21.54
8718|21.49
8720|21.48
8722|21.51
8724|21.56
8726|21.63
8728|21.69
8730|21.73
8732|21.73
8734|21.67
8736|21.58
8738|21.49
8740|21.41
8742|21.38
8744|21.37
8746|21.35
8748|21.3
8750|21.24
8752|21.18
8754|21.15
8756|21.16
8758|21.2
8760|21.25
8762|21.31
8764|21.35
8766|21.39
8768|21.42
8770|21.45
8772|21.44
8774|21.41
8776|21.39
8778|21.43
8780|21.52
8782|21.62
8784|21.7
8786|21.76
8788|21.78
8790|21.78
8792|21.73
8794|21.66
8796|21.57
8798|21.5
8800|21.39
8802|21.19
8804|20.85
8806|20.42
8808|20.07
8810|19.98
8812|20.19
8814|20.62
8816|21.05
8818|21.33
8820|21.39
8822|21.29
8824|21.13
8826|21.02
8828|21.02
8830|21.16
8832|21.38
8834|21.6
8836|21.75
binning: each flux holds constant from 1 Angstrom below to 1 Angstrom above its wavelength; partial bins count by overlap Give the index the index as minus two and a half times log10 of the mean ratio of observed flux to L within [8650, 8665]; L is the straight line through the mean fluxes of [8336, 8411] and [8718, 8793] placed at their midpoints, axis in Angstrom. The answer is 0.05 mag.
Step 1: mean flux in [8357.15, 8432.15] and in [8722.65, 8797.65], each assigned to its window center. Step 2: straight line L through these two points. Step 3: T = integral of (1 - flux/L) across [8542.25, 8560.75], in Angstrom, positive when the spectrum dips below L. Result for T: 2.1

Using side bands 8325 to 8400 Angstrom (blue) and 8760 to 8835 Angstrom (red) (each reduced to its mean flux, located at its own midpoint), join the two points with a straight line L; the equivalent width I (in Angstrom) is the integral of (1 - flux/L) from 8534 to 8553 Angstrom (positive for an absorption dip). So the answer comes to 2.4 Angstrom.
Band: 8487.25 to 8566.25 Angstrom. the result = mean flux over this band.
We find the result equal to 20.6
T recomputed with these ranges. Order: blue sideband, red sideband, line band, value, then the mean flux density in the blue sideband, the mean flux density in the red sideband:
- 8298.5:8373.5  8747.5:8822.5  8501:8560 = 3.9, 22.2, 21.2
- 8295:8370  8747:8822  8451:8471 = -0.1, 22.2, 21.2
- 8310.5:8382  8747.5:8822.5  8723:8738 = -0.2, 22.1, 21.2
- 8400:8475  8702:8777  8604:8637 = -0.7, 21.8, 21.5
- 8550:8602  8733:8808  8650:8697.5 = 2.5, 21.6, 21.4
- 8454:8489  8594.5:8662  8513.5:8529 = 0.4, 21.9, 21.9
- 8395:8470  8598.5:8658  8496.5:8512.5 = 0.9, 21.8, 22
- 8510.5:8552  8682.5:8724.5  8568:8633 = -4.0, 20.2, 21.3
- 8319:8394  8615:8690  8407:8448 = 0.2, 21.9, 21.2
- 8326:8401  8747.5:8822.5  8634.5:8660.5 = -0.5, 21.9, 21.2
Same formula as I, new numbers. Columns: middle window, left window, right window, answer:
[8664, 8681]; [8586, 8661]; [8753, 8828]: 1.6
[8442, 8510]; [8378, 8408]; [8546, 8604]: -0.4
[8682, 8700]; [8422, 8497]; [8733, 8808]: 0.6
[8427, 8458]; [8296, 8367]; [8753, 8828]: 0.5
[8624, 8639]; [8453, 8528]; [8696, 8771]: -0.6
